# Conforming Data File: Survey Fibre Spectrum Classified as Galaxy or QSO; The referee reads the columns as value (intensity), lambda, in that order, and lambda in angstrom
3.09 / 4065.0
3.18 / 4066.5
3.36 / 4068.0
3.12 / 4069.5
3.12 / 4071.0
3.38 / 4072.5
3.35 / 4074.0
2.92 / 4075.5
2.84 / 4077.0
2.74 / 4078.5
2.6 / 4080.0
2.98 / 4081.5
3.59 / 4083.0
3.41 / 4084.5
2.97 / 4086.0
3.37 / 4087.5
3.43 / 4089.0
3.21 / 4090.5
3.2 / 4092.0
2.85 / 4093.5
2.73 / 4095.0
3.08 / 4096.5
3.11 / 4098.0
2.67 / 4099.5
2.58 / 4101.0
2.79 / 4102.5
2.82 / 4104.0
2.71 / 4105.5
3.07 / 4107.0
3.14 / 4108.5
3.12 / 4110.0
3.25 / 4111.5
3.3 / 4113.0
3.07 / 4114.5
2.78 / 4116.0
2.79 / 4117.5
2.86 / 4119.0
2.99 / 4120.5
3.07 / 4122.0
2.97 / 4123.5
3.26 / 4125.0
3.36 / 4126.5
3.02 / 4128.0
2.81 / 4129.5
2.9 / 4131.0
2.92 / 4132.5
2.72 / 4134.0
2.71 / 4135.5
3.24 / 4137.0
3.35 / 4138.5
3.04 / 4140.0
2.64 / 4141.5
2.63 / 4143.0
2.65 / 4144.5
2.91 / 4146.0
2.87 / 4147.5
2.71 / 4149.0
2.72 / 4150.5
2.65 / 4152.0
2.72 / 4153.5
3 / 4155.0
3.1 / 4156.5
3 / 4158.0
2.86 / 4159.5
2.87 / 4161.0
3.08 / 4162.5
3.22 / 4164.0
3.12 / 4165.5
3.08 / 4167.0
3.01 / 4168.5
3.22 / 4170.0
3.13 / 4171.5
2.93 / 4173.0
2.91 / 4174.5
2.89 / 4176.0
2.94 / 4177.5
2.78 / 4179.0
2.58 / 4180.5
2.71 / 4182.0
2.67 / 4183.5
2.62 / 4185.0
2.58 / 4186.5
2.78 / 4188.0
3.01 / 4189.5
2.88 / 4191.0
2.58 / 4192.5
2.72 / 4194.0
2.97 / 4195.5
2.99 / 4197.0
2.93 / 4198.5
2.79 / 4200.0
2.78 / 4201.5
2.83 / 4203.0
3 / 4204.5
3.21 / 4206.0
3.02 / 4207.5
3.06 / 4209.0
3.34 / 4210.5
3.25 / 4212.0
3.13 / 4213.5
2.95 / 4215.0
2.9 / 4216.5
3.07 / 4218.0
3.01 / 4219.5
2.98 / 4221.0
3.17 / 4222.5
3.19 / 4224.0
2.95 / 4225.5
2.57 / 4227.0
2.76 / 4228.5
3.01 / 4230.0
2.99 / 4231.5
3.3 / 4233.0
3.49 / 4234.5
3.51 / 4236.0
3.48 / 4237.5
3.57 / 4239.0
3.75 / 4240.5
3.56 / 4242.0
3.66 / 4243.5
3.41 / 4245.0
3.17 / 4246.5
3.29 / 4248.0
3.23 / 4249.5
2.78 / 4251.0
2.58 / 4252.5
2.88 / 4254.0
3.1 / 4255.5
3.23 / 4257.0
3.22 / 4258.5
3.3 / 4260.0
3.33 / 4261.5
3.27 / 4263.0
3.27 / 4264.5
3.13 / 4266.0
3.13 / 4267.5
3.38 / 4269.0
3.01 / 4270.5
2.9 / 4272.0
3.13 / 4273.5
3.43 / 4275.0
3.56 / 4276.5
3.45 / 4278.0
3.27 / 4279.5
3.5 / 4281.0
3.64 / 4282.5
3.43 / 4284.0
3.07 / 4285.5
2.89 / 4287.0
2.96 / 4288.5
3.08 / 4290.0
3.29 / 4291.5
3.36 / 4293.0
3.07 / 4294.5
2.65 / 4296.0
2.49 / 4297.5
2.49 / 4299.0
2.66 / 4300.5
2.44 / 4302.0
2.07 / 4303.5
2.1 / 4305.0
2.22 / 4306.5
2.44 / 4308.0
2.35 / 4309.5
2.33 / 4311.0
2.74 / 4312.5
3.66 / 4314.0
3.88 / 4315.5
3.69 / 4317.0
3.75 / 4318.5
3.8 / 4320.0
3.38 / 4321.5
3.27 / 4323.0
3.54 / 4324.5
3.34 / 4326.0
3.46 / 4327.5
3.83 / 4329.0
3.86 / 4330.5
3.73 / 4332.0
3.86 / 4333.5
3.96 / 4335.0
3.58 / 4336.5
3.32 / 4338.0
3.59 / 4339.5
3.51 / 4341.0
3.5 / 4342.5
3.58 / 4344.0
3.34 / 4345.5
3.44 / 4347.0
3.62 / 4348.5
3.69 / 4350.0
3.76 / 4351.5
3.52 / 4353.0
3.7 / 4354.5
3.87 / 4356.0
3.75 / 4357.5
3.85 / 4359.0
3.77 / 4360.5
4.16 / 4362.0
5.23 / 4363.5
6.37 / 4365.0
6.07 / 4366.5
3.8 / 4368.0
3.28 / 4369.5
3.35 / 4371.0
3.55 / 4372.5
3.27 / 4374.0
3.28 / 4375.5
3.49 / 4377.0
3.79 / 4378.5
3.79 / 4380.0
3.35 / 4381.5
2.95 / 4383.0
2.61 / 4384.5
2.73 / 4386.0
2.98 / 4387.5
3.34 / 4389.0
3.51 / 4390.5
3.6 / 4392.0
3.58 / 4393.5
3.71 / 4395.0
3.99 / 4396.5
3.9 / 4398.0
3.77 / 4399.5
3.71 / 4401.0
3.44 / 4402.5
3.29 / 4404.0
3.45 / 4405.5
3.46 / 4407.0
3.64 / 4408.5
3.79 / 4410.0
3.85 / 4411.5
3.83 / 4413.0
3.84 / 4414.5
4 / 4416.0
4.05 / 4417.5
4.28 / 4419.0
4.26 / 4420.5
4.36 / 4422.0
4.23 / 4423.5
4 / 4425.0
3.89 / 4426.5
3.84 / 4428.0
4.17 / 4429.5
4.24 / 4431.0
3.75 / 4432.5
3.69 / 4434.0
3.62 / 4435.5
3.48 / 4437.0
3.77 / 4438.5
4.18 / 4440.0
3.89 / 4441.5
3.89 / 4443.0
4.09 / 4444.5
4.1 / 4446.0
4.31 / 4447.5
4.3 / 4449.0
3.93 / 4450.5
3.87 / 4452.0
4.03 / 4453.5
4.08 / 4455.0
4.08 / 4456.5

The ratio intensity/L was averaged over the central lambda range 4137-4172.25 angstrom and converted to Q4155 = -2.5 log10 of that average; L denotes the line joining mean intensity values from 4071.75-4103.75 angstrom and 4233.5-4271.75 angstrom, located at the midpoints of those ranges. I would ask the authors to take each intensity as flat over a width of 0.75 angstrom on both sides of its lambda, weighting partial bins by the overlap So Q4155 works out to 0.07 mag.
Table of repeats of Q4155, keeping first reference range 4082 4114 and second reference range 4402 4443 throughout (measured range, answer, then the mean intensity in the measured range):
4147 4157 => 0.14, 2.82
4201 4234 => 0.11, 3.03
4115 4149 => 0.08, 2.93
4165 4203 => 0.15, 2.86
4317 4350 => 0.02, 3.59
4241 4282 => 0.08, 3.23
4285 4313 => 0.31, 2.66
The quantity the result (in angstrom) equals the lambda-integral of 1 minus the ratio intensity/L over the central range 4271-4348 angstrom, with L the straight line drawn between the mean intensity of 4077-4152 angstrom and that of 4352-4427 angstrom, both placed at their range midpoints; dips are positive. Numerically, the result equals 7.3 angstrom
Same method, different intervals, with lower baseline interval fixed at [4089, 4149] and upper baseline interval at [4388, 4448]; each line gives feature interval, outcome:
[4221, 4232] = 1.1 angstrom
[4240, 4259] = 0.7 angstrom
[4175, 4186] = 1.4 angstrom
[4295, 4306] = 3.4 angstrom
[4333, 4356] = 0.1 angstrom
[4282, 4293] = 0.8 angstrom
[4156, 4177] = 0.5 angstrom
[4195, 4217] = 1.4 angstrom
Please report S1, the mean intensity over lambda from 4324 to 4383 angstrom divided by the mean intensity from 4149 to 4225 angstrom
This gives 1.29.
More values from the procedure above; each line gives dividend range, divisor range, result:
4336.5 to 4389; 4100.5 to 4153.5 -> 1.26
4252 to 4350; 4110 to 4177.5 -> 1.08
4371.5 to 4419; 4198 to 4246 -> 1.13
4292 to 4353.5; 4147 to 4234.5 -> 1.10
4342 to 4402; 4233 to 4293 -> 1.14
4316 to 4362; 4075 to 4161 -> 1.23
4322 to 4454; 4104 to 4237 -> 1.28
